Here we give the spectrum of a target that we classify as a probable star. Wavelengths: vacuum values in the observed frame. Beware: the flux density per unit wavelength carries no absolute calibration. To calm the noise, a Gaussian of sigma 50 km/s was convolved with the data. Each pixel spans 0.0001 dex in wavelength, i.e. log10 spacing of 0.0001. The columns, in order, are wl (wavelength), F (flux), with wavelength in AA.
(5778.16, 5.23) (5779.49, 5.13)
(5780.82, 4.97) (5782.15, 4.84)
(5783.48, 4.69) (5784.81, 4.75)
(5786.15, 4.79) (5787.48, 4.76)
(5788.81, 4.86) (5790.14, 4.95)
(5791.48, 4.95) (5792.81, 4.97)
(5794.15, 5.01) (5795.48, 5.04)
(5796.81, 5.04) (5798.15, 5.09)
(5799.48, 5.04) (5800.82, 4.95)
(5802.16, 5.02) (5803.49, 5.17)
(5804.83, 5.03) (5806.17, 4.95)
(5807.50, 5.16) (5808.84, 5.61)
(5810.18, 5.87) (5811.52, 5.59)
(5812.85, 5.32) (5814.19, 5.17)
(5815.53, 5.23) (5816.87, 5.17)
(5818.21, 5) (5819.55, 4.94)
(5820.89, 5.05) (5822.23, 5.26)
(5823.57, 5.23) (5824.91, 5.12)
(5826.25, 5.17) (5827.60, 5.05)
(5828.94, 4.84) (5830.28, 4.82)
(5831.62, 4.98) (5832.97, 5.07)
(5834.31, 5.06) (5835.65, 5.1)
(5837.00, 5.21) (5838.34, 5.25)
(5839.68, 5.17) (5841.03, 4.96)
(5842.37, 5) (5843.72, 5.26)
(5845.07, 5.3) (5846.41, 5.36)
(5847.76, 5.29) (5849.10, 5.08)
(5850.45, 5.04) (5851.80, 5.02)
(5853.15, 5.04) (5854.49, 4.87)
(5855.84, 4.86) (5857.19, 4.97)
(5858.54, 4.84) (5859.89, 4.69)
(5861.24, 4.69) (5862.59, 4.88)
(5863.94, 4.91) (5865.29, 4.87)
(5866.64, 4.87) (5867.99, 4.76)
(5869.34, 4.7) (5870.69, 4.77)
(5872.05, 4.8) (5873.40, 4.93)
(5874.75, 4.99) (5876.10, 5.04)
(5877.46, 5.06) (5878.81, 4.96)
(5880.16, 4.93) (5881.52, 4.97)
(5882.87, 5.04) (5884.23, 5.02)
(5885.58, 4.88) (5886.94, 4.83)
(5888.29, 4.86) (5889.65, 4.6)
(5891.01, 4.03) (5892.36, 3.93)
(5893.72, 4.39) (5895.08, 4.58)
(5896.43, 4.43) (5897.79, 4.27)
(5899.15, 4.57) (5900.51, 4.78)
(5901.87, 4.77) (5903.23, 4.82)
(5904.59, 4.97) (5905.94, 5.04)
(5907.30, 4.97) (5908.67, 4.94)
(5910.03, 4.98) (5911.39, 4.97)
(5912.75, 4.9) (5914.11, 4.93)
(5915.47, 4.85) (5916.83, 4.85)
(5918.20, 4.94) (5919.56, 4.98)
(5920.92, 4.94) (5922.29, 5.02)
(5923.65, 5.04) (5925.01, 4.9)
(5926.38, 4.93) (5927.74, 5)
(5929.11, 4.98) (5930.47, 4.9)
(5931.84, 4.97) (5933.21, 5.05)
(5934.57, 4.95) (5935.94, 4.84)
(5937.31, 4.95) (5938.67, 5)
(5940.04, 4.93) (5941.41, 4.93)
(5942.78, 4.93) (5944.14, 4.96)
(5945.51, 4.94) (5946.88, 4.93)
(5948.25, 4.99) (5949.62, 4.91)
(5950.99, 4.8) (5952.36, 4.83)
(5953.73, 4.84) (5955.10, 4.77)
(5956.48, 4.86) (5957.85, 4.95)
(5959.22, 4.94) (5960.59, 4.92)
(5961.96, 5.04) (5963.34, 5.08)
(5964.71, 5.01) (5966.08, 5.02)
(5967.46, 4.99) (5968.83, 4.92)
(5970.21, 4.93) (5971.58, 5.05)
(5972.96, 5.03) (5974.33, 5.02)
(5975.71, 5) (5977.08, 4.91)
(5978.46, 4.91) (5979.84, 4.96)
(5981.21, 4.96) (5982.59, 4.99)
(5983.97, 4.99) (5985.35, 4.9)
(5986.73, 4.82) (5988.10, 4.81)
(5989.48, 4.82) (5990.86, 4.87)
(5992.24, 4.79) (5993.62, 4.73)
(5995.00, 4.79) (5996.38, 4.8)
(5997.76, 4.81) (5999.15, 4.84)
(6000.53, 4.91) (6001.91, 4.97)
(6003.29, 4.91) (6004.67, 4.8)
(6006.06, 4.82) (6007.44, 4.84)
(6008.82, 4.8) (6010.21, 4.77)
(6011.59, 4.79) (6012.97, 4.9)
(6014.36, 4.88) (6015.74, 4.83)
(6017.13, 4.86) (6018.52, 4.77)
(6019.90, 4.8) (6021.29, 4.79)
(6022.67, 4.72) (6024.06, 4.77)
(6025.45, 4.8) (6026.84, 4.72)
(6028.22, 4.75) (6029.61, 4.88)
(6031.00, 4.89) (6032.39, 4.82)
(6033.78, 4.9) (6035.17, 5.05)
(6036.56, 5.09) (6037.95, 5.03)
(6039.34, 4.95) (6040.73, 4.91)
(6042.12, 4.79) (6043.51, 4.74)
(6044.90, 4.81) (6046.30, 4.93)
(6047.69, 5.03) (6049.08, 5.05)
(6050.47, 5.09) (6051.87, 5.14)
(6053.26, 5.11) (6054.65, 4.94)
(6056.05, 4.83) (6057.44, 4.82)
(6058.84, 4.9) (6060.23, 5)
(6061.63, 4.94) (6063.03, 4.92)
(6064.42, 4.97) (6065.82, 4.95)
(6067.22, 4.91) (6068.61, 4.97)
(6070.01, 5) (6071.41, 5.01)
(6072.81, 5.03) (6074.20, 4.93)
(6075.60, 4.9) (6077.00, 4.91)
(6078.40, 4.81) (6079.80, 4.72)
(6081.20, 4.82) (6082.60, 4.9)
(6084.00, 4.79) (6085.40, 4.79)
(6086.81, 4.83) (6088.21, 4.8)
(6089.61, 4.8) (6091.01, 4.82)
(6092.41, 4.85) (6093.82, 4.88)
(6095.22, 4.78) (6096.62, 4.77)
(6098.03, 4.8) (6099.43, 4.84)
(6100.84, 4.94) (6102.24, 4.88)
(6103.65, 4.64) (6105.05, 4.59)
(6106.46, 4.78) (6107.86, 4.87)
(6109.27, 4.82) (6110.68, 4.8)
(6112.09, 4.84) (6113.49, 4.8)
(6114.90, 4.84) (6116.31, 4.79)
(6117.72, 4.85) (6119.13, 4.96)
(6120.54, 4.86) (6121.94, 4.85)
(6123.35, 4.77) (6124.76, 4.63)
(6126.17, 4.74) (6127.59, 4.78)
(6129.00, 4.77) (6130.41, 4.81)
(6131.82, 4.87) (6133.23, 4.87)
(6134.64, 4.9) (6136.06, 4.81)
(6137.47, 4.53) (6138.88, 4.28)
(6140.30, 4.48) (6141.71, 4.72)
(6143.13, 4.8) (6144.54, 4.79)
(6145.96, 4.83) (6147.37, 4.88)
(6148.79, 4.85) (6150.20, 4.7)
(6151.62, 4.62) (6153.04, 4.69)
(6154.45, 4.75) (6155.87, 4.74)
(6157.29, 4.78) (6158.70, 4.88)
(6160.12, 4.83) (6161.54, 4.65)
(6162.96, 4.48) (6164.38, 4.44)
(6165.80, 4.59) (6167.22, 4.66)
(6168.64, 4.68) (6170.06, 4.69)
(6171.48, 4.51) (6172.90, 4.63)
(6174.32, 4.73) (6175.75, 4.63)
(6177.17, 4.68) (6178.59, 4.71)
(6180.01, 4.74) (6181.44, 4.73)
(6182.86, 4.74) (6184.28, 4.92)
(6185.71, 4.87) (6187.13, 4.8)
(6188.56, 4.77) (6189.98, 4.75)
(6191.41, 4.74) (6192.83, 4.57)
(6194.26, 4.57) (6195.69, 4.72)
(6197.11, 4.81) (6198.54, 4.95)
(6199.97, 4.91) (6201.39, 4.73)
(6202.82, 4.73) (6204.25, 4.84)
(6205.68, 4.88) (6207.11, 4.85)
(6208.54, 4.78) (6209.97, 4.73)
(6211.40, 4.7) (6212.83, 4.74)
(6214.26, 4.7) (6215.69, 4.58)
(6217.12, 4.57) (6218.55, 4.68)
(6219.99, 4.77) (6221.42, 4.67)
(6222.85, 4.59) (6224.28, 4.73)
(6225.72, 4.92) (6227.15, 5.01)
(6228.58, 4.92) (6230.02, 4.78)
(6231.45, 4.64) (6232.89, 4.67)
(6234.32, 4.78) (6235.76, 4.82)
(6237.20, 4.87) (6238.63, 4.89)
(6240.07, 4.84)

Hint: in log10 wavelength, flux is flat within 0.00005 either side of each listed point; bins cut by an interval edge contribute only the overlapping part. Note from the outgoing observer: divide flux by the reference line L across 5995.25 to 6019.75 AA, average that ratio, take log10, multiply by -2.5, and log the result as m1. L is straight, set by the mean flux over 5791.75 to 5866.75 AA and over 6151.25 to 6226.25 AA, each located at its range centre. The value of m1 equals 0.01 mag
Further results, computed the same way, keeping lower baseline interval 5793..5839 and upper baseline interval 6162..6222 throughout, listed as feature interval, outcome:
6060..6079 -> -0.02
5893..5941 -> 0.03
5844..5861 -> 0.01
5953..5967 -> 0.01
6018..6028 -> 0.03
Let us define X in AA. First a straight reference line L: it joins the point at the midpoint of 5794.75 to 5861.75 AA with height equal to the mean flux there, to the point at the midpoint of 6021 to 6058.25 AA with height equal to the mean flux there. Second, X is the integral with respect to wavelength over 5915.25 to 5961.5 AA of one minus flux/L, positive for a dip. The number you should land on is 0.6 AA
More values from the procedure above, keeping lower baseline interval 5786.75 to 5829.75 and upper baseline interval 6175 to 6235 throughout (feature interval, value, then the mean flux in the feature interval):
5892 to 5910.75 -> 1.27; 4.69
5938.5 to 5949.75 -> 0.10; 4.95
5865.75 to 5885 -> 0.51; 4.92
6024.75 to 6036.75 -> 0.10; 4.87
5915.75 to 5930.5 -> 0.16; 4.95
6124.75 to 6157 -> 0.51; 4.73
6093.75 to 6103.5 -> 0.04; 4.83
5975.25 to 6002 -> 0.39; 4.88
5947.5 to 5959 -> 0.25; 4.87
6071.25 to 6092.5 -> 0.05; 4.85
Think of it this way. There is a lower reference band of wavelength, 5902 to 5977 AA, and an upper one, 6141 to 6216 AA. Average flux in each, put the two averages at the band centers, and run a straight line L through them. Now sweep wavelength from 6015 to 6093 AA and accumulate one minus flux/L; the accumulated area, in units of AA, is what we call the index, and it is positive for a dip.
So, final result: -0.8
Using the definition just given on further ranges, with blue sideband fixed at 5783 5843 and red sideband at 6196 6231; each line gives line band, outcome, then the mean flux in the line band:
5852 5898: 2.3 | 4.78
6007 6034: 0.6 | 4.81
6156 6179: 0.7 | 4.66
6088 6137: 0.4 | 4.81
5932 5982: 0.2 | 4.95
